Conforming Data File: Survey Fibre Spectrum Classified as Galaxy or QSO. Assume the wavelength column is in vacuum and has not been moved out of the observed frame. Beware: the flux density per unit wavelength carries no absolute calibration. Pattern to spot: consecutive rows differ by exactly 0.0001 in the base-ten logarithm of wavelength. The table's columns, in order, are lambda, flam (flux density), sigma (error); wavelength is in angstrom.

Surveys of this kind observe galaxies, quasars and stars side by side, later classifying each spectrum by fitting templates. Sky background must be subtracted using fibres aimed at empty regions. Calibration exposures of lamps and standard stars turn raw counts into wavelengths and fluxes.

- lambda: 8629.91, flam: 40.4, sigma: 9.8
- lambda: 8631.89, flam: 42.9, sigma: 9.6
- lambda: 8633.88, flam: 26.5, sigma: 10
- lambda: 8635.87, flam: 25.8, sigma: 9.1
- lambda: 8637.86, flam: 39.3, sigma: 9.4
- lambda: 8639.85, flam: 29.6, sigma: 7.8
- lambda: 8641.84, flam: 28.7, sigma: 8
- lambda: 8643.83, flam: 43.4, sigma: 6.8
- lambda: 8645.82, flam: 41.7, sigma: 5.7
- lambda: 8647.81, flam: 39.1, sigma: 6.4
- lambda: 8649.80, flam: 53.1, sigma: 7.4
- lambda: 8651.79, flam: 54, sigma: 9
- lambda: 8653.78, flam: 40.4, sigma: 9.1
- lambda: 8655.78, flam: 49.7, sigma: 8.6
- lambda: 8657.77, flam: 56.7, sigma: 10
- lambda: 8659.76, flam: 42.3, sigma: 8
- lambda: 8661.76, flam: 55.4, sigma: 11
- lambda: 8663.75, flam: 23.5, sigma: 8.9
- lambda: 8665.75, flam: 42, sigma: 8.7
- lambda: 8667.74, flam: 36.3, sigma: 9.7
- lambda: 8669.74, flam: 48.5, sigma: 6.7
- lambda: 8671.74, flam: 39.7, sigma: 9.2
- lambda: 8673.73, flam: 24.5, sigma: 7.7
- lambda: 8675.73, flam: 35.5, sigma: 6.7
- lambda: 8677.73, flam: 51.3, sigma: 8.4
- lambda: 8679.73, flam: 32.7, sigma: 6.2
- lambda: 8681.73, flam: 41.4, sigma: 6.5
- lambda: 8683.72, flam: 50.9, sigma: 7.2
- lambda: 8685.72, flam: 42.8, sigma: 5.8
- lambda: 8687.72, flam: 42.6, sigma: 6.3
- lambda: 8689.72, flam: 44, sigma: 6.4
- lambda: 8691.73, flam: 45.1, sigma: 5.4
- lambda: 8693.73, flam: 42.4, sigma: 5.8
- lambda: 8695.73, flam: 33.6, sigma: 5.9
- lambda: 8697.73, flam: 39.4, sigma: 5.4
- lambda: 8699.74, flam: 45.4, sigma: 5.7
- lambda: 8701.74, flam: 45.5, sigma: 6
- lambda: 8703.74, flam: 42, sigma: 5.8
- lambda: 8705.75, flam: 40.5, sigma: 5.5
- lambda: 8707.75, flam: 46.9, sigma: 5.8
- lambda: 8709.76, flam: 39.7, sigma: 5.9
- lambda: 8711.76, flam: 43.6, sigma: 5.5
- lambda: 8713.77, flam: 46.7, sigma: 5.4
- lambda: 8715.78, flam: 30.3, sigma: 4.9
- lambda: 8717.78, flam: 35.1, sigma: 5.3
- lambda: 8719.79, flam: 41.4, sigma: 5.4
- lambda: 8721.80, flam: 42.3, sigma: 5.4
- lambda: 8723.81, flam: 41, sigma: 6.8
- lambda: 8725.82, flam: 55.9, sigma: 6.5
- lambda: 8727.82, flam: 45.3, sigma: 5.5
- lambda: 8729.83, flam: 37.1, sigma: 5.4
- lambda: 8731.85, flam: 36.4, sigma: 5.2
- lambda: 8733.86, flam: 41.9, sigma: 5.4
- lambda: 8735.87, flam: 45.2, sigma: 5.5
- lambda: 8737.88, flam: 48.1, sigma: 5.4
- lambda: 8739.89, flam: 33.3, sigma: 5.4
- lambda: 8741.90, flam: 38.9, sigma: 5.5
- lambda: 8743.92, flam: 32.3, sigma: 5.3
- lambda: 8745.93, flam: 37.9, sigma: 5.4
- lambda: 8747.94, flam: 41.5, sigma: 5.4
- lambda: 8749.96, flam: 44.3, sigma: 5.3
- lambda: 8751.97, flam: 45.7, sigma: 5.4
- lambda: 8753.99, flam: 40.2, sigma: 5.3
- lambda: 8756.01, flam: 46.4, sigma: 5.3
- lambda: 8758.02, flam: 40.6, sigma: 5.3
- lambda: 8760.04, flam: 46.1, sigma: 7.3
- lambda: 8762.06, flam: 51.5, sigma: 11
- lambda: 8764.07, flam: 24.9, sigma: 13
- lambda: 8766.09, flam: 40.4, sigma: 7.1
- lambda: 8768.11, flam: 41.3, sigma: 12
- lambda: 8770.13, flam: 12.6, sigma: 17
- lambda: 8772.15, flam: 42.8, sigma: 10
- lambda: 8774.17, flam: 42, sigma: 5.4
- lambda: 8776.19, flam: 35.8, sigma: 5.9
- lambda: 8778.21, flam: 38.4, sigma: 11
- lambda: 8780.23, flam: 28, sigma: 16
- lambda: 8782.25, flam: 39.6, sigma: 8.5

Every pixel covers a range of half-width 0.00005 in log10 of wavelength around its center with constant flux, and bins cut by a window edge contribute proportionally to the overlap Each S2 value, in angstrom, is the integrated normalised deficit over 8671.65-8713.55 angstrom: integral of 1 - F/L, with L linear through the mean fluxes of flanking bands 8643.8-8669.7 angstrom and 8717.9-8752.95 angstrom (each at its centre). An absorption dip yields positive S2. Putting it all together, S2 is 1.6 angstrom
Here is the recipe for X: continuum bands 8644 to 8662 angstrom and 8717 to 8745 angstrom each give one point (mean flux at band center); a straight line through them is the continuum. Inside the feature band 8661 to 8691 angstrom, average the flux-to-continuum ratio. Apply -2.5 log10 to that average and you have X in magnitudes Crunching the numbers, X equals 0.12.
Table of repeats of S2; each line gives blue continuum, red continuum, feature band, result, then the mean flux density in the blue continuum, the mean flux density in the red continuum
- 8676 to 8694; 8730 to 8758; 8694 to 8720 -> 1.0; 43.4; 40.8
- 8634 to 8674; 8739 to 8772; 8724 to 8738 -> -1.7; 40.7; 38.7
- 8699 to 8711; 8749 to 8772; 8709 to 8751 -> 0.8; 43.3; 39.6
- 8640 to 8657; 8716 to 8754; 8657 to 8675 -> 0.9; 43.2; 41.1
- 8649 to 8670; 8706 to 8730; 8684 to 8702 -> 0.5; 45.5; 42.2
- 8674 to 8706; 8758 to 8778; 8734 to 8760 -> -1.8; 41.8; 37.7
